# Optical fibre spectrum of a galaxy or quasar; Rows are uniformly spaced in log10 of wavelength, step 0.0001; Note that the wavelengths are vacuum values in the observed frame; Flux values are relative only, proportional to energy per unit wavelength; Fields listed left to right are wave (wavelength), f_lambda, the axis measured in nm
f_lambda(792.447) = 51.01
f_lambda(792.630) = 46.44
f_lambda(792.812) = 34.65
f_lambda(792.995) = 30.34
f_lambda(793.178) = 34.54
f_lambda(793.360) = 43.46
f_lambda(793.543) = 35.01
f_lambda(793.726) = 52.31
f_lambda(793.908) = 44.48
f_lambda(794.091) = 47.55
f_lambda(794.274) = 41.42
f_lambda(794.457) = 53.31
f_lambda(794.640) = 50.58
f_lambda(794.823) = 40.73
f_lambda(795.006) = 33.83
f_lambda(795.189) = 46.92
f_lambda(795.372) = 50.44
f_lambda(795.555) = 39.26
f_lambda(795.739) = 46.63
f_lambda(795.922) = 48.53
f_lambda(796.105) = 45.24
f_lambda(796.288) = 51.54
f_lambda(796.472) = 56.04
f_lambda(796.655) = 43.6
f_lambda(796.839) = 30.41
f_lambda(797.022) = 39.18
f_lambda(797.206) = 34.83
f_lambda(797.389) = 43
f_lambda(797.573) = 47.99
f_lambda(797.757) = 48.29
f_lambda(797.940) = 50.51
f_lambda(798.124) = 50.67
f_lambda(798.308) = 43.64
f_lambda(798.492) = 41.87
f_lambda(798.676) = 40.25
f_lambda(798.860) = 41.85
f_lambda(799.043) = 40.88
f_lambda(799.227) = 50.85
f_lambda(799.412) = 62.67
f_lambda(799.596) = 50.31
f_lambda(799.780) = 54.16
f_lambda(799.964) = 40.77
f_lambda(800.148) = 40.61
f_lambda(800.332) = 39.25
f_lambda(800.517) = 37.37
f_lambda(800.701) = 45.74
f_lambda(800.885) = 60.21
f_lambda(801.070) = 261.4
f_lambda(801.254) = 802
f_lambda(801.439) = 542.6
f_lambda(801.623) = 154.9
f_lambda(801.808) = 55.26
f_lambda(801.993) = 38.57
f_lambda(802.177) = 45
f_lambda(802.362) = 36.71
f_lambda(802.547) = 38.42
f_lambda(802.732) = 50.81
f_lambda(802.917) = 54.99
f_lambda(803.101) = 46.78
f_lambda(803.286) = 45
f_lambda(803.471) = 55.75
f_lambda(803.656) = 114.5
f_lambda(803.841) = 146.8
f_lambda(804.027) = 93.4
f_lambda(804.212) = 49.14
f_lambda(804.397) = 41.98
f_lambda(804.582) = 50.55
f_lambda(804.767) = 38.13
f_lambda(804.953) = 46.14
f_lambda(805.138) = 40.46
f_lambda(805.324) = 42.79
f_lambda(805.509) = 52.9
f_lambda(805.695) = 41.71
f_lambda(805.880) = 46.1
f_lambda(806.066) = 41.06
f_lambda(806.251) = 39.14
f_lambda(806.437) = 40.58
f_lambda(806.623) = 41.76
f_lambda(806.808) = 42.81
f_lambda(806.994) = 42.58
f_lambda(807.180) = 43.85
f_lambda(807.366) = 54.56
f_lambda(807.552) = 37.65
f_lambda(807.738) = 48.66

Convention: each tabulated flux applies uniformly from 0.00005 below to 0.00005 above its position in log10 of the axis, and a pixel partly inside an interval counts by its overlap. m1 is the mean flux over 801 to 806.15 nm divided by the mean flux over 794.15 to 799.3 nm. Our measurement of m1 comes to 2.44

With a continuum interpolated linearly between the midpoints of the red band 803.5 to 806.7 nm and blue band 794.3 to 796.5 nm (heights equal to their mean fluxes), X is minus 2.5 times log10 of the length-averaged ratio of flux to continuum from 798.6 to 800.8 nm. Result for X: 0.13 mag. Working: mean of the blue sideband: 46.5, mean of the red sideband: 56.9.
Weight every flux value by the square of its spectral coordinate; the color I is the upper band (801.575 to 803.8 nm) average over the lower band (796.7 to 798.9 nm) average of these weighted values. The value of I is 1.46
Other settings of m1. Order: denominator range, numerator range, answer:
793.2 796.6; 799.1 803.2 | 2.58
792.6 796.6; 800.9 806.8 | 2.30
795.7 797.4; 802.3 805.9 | 1.30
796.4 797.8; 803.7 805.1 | 1.58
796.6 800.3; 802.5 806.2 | 1.27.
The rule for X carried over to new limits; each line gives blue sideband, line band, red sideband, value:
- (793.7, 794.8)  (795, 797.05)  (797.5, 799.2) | 0.04 mag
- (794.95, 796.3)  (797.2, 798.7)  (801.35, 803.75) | 0.35 mag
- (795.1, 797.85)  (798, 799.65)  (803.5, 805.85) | 0.07 mag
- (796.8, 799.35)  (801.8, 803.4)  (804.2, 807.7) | -0.04 mag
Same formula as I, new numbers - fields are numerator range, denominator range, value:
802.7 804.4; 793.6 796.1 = 1.61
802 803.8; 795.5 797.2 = 1.30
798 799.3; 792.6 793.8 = 1.15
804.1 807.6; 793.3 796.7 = 0.99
